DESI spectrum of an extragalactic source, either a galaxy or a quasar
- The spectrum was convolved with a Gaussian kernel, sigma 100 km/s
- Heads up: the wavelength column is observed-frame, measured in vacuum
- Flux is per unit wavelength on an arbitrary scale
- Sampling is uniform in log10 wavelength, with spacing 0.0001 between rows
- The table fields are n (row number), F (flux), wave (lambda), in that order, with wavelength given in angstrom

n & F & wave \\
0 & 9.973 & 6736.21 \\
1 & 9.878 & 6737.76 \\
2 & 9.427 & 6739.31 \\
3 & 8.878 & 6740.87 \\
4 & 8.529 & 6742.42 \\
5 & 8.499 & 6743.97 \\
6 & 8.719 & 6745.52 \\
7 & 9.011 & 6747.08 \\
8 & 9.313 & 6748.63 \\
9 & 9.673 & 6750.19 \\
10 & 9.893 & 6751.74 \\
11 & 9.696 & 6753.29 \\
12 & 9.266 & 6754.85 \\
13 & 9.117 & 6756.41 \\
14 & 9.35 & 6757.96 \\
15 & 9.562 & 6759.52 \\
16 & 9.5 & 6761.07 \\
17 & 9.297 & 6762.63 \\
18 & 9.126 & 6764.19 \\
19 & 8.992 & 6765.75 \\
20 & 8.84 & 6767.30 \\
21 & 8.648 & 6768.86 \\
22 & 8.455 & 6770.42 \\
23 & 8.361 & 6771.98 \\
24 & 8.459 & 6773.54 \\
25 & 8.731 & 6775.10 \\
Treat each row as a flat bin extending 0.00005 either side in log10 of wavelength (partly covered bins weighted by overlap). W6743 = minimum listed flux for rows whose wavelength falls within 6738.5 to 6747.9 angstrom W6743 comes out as 8.499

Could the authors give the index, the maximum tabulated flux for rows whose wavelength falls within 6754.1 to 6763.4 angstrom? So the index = 9.562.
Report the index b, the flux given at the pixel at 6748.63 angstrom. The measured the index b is 9.313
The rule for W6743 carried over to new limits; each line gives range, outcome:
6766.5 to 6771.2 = 8.455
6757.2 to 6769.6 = 8.648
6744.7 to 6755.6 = 8.719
